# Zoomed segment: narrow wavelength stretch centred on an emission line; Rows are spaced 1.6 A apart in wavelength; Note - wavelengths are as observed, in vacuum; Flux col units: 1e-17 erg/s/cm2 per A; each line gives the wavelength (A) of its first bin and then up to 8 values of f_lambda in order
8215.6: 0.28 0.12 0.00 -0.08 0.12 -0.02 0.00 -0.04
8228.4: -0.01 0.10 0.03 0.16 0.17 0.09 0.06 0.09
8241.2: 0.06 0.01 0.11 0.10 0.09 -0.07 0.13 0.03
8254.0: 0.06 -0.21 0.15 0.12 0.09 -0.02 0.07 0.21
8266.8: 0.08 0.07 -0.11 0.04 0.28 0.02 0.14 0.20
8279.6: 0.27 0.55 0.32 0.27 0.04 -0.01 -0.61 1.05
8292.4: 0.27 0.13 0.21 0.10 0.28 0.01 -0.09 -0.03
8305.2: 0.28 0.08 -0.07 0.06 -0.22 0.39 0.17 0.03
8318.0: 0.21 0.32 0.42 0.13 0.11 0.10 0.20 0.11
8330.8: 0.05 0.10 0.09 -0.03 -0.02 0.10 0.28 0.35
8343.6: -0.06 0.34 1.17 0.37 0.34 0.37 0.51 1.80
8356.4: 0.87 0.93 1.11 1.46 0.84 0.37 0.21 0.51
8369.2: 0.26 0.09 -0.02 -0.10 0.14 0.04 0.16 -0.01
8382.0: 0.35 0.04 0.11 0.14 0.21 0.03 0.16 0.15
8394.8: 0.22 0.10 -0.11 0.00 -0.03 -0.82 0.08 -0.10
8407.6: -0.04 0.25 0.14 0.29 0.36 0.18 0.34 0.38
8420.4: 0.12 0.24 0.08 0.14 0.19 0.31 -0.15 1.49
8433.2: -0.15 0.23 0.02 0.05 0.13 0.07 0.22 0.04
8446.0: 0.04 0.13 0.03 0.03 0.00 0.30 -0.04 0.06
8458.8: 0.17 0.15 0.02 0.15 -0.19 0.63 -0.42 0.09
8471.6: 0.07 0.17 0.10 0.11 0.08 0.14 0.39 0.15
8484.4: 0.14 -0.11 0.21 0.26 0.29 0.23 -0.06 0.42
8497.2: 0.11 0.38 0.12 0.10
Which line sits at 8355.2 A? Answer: [O II] 3727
